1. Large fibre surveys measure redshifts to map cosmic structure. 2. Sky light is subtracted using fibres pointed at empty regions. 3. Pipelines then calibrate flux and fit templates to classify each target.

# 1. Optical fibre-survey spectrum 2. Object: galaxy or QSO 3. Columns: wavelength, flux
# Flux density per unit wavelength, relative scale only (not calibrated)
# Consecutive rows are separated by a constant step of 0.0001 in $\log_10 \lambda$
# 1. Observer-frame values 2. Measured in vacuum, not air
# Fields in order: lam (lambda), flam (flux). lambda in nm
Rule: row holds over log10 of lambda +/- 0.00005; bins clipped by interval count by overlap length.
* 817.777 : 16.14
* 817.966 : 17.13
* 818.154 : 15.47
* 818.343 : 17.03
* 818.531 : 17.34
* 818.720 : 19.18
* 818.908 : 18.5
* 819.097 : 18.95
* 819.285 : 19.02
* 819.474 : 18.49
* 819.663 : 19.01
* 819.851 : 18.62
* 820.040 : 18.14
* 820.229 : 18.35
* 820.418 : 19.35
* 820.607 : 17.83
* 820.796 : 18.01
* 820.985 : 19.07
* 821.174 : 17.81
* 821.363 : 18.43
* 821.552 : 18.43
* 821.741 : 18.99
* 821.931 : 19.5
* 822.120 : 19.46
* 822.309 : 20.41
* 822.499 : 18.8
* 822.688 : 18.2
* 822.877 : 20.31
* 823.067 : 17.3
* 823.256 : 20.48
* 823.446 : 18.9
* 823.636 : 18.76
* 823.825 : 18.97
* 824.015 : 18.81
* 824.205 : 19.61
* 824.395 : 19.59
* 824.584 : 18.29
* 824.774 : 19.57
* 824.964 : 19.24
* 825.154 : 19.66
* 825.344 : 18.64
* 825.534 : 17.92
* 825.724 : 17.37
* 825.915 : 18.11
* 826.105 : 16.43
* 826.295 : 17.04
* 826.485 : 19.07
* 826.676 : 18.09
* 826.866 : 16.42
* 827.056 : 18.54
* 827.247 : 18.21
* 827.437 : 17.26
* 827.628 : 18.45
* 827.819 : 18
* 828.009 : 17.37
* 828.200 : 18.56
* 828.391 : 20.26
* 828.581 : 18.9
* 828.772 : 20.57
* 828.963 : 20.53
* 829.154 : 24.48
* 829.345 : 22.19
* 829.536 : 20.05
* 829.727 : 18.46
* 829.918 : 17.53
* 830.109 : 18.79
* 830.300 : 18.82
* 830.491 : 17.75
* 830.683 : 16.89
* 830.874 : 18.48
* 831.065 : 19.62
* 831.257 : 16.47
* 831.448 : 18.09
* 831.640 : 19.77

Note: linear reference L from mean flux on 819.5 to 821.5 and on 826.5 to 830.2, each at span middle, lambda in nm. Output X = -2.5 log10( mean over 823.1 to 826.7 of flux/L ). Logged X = 0.01 mag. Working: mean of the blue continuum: 18.5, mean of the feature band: 18.6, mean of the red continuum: 19.1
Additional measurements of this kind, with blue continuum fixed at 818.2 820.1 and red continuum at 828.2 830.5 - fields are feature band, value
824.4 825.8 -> 0.03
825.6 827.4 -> 0.10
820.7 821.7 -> 0.02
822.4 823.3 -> 0.00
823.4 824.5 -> 0.00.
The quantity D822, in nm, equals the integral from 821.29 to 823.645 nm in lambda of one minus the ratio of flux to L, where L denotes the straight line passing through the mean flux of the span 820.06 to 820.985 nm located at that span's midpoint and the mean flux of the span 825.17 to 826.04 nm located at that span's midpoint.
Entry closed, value -0.10 nm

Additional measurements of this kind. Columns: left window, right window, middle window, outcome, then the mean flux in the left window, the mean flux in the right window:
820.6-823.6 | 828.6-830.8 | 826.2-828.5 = 0.15 nm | 18.9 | 19.6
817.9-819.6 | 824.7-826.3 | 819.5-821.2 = -0.05 nm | 17.9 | 18.3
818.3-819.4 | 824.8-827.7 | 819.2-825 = -0.20 nm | 18.4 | 18.1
